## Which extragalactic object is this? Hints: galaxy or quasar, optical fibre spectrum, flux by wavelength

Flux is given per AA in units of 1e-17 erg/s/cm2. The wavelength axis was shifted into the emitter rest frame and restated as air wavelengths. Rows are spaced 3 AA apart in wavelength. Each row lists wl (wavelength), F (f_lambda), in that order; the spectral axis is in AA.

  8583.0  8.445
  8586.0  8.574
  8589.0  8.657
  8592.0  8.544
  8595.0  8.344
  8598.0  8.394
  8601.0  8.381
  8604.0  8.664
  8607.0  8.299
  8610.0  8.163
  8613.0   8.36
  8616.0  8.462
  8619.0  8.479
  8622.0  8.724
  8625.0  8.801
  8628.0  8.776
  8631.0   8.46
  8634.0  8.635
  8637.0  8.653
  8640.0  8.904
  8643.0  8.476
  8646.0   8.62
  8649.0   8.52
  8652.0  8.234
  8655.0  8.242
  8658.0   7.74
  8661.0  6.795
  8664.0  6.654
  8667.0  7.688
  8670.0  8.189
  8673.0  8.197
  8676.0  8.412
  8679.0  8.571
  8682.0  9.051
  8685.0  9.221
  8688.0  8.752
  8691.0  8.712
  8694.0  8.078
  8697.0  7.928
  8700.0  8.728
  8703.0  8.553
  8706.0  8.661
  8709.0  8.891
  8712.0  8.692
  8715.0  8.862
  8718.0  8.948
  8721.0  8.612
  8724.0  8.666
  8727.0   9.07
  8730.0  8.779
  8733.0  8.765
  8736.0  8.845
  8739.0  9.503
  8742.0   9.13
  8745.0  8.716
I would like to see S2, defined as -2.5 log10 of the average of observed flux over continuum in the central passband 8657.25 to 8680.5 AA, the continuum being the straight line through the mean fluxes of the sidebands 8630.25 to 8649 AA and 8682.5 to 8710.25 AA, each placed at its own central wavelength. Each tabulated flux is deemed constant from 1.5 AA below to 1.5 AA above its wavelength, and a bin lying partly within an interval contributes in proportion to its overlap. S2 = 0.11 mag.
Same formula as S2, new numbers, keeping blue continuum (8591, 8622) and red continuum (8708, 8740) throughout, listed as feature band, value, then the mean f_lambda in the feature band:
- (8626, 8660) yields 0.013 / 8.46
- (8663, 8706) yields 0.044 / 8.37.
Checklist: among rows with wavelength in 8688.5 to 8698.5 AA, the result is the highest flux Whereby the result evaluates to 8.712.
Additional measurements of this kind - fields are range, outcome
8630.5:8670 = 8.904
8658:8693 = 9.221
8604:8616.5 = 8.664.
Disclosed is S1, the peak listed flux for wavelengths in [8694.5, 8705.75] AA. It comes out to 8.728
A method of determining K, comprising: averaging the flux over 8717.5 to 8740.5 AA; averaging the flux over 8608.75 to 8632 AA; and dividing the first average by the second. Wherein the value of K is 1.04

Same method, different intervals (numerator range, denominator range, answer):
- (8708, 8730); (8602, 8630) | 1.03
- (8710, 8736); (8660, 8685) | 1.09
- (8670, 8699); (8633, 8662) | 1.03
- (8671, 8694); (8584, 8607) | 1.02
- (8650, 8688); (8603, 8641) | 0.95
